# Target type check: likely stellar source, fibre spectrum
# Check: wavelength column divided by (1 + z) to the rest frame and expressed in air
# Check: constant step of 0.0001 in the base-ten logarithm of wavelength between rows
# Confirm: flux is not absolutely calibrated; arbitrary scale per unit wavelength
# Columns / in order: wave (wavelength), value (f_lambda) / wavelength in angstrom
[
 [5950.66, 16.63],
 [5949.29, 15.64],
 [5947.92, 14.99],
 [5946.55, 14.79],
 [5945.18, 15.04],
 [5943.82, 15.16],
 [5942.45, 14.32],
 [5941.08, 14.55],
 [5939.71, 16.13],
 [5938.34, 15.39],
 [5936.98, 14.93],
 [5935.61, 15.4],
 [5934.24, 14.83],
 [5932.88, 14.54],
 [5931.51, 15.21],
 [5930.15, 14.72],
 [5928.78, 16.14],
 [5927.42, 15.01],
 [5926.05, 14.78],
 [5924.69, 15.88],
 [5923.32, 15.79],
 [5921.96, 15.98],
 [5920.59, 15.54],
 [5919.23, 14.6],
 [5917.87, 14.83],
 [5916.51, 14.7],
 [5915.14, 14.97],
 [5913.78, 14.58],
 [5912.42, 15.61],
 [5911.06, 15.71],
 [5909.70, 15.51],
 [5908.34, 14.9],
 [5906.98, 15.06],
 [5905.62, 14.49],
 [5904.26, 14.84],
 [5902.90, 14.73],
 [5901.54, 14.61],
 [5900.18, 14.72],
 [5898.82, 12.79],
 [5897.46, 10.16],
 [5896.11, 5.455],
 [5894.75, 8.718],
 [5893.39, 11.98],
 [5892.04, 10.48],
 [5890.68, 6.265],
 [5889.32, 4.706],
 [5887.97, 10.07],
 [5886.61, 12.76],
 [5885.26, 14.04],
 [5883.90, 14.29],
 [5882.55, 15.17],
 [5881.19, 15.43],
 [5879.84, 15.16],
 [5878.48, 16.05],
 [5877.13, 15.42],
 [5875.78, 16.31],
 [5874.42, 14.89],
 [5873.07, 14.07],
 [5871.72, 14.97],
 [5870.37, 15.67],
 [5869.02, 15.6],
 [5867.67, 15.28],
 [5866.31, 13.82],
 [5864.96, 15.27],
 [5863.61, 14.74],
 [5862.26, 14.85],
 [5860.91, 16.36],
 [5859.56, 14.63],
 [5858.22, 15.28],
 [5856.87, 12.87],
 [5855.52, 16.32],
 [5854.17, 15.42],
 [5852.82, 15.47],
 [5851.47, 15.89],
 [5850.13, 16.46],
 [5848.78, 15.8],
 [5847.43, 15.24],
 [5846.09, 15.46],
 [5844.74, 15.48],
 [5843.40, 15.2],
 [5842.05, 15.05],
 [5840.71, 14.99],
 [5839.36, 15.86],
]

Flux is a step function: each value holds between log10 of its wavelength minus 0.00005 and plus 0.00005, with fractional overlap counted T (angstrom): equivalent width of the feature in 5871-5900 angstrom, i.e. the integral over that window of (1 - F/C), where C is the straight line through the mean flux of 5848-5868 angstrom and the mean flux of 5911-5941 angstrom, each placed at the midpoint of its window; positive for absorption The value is 5.4 angstrom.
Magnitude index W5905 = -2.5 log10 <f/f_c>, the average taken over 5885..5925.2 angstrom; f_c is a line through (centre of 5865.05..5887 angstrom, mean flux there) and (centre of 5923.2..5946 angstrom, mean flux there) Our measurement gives 0.149 mag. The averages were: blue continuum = 15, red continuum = 15.1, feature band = 13.1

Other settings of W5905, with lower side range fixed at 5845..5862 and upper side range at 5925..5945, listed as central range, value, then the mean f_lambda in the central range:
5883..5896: 0.44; 10.2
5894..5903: 0.32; 11.4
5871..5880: 0.00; 15.3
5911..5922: 0.01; 15.1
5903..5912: 0.01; 15.1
